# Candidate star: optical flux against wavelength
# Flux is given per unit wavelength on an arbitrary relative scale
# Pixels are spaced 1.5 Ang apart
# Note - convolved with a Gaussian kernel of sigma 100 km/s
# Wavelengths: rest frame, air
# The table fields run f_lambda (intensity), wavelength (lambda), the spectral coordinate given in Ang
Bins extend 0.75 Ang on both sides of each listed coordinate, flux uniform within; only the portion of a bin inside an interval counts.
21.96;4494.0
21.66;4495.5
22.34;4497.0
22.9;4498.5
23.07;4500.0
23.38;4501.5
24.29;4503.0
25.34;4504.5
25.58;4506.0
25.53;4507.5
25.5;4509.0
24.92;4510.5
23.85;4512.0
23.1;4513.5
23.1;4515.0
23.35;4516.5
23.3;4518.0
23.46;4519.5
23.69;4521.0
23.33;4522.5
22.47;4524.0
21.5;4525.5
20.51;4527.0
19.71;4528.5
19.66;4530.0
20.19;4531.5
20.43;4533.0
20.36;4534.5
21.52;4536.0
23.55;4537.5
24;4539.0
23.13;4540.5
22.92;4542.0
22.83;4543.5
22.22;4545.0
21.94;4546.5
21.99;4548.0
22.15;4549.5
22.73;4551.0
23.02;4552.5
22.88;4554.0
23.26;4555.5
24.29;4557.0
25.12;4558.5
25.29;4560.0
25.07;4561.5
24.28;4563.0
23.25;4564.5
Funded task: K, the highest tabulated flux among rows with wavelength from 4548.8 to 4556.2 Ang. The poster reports 23.26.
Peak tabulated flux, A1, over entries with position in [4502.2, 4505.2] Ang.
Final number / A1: 25.34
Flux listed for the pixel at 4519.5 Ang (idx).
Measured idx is 23.46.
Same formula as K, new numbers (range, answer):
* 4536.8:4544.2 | 24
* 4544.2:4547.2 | 22.22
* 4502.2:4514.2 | 25.58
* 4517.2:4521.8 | 23.69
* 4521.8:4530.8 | 23.33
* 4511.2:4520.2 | 23.85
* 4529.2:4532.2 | 20.19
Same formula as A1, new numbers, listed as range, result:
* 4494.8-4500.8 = 23.07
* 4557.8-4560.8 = 25.29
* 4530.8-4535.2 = 20.43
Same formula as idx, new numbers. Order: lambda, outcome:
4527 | 20.51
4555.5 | 23.26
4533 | 20.43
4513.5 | 23.1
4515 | 23.1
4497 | 22.34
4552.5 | 23.02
